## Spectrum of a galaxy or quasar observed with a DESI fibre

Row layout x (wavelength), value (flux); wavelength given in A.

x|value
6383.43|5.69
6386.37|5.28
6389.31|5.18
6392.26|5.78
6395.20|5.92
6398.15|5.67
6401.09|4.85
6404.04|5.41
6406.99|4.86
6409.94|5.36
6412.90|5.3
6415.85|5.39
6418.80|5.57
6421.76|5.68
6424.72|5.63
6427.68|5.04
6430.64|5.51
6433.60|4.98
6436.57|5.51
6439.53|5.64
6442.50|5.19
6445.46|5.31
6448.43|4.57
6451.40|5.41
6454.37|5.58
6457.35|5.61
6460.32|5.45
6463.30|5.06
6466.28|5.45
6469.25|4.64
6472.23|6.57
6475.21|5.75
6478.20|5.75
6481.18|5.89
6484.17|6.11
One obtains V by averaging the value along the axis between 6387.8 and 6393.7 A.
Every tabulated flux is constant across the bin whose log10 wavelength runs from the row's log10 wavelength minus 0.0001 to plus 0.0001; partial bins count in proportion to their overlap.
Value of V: 5.47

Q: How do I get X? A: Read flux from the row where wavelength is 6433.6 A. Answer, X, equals 4.98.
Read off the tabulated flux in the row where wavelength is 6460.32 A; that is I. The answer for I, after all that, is 5.45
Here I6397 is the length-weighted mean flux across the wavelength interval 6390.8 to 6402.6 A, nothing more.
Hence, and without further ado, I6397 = 5.56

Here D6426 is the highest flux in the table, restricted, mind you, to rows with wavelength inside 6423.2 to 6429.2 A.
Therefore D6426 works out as 5.63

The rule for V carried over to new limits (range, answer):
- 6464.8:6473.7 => 5.56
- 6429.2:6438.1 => 5.33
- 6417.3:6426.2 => 5.63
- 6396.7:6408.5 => 5.2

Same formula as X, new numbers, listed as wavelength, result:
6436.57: 5.51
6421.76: 5.68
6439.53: 5.64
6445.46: 5.31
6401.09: 4.85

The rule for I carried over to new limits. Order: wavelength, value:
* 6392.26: 5.78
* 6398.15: 5.67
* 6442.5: 5.19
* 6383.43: 5.69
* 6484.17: 6.11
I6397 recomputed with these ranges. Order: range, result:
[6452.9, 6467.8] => 5.43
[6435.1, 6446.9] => 5.42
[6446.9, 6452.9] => 4.99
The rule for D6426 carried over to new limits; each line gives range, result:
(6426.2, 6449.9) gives 5.64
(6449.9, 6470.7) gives 5.61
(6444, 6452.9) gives 5.41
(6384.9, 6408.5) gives 5.92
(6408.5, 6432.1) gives 5.68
